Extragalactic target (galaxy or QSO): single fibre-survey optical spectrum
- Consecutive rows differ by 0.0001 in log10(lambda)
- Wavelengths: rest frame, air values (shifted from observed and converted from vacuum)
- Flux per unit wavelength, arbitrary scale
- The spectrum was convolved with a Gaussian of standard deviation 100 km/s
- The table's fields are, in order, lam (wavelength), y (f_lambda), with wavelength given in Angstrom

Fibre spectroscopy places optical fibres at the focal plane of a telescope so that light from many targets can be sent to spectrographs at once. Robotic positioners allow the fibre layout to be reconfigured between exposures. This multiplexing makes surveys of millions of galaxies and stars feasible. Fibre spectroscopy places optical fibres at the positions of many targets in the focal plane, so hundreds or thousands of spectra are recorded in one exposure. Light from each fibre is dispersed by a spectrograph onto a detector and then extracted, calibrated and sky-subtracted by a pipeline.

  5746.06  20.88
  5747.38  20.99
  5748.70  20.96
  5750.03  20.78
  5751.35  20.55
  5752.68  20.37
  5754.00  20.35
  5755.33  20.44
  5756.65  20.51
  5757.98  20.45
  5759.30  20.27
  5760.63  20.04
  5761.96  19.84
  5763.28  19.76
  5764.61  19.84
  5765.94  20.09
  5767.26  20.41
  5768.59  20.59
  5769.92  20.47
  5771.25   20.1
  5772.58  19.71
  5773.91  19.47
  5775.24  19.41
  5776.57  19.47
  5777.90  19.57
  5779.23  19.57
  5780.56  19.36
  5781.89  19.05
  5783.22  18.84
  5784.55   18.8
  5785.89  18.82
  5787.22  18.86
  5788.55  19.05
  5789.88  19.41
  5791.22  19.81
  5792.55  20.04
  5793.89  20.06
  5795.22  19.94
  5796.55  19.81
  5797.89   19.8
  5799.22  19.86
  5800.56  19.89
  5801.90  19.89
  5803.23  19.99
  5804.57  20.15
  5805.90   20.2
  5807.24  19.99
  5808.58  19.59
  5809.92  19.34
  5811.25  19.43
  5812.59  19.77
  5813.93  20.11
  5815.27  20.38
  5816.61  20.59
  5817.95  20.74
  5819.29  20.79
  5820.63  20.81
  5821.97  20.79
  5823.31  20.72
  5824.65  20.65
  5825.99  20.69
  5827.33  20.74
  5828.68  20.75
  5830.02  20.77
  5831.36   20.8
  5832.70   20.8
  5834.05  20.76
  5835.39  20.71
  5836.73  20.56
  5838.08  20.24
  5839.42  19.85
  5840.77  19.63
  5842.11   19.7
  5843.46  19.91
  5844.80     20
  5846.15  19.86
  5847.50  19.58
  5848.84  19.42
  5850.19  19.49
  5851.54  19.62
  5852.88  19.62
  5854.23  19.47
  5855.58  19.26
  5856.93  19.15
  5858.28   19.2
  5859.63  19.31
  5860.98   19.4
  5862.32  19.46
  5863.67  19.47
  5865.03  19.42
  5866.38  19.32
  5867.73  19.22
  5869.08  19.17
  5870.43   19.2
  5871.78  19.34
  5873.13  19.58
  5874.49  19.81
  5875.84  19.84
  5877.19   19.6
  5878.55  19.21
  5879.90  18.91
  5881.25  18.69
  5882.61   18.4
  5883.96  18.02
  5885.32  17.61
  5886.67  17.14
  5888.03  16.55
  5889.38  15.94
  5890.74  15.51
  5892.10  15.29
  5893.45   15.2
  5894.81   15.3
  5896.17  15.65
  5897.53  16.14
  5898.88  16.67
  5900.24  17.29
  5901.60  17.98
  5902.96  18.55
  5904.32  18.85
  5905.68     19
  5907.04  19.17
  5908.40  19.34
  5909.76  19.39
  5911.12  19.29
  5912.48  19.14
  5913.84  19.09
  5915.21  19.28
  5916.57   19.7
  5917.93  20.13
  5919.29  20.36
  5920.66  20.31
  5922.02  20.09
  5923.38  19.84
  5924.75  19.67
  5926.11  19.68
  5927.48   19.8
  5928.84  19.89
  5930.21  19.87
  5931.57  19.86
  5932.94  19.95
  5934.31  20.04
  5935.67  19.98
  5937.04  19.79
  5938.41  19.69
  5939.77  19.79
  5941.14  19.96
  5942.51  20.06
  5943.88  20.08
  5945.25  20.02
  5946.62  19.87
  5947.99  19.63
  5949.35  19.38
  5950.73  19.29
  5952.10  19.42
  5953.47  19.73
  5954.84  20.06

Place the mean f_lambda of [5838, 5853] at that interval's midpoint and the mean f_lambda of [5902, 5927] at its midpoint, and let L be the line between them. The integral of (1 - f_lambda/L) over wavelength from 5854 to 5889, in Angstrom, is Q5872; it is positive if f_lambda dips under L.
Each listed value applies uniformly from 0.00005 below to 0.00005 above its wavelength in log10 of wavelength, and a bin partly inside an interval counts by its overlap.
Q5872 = 1.2 Angstrom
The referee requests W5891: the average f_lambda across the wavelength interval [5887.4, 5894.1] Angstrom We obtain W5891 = 15.7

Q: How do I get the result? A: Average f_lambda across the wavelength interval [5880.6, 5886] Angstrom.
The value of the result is 18.2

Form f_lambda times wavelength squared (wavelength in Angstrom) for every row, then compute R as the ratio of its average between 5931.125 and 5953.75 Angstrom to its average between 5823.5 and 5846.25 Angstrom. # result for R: 1.0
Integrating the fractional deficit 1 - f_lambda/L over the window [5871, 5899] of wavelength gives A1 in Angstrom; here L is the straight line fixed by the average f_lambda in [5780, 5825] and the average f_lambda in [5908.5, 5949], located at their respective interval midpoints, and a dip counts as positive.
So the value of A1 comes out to 3.2 Angstrom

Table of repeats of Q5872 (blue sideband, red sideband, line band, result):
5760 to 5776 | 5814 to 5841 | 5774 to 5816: 1.3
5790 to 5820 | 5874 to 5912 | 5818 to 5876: -3.0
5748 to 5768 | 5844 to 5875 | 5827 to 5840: -0.6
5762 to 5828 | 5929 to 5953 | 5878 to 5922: 3.9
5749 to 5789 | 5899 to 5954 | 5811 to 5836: -1.1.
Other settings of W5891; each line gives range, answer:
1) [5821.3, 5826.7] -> 20.7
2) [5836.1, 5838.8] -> 20.4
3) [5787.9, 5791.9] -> 19.4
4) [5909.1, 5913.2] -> 19.3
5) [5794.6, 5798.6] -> 19.9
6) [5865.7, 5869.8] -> 19.3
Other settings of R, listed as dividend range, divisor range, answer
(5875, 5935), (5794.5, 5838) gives 0.94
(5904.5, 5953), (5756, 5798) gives 1.05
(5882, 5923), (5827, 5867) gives 0.93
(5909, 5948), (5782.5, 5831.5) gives 1.03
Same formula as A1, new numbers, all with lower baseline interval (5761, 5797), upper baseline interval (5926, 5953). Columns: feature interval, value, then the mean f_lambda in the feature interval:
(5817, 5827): -0.5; 20.7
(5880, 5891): 1.3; 17.4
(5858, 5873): 0.3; 19.3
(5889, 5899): 2.1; 15.7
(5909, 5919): 0.2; 19.5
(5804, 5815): -0.1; 19.8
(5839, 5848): 0.0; 19.8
